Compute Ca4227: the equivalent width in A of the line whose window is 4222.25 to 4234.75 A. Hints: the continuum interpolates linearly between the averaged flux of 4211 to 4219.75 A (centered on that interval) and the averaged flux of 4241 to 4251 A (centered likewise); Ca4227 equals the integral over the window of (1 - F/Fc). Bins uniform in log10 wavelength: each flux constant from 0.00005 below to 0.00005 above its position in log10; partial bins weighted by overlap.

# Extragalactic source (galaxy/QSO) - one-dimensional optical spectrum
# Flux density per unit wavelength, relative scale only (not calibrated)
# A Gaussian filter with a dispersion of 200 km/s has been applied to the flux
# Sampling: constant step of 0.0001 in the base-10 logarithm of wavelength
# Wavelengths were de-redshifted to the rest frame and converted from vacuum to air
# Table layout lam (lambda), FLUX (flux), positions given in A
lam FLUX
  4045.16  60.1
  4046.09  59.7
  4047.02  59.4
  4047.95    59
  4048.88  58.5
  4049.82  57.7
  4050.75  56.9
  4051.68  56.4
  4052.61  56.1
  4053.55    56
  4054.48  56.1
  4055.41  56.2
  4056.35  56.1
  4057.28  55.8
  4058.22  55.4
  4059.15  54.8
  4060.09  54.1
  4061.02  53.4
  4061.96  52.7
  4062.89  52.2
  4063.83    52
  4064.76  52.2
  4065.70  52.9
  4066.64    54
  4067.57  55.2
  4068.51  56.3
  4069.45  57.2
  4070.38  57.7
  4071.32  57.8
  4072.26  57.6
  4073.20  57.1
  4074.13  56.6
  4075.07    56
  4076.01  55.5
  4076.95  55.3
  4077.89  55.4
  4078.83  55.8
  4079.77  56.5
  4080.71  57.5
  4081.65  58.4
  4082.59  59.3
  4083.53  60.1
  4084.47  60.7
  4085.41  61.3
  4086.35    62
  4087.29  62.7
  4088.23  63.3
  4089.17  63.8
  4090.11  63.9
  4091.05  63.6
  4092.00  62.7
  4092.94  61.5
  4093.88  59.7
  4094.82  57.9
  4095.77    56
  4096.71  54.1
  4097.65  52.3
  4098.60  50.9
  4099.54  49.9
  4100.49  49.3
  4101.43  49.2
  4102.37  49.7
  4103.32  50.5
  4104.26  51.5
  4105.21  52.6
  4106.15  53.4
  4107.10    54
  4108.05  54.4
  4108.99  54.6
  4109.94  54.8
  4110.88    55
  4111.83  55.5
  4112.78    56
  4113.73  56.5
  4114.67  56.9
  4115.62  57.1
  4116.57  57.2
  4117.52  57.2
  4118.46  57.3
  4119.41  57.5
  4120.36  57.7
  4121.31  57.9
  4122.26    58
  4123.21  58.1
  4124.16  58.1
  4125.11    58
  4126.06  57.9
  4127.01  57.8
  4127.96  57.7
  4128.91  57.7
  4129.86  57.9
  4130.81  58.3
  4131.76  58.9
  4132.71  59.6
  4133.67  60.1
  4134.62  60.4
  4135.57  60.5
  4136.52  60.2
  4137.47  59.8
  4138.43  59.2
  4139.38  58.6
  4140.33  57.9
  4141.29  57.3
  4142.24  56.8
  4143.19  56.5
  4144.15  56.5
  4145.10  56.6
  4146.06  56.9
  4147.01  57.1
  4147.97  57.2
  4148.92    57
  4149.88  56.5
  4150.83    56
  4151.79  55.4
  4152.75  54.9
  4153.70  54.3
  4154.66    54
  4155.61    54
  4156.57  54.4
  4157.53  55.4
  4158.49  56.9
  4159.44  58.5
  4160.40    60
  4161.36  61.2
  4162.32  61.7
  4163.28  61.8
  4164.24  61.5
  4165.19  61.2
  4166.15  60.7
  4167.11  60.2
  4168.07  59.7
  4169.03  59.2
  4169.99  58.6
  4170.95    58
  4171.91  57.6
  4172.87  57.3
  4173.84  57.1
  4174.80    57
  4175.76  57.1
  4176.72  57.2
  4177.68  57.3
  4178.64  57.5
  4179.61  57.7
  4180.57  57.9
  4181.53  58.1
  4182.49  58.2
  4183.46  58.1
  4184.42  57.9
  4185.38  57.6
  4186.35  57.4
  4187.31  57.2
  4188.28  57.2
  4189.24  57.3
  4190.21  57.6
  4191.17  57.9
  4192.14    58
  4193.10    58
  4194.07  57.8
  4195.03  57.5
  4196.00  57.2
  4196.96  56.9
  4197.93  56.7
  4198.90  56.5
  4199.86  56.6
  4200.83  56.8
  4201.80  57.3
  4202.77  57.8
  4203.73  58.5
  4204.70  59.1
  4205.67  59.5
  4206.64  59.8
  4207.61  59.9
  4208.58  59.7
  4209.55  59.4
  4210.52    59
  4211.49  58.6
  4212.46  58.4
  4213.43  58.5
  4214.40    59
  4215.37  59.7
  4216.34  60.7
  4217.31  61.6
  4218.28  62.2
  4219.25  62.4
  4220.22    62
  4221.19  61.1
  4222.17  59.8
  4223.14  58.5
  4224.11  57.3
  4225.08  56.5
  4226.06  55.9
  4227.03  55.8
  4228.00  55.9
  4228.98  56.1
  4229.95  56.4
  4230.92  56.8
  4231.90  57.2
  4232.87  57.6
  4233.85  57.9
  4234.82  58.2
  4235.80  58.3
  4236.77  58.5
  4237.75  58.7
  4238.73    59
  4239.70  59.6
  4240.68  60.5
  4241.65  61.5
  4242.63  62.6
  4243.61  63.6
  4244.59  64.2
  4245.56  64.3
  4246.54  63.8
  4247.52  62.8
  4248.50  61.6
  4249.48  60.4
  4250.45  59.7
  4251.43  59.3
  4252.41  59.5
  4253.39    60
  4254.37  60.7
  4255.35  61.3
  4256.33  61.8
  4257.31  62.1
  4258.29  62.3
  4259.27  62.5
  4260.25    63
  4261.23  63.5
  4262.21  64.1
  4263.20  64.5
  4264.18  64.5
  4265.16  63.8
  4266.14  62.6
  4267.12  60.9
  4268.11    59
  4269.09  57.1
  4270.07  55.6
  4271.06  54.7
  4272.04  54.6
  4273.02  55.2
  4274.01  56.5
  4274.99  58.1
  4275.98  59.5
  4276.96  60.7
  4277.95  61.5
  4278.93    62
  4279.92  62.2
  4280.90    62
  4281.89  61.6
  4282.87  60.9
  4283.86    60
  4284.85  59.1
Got 0.9 A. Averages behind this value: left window 60.2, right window 62.4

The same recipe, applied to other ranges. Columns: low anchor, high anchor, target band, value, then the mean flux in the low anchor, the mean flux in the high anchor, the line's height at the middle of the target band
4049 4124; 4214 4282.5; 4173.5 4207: 0.62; 56.3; 60.1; 58.7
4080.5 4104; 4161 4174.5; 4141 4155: 0.68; 57.6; 59.6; 59.1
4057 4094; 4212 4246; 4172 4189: 0.36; 57.5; 59.3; 58.8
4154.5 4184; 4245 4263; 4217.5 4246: 0.78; 58.3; 61.9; 60.9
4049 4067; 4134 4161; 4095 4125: 0.79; 54.8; 57.1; 56.2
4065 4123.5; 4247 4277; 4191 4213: 0.33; 56.6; 60.4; 59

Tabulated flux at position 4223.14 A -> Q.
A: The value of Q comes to 58.5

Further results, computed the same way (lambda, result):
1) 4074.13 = 56.6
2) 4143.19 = 56.5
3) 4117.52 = 57.2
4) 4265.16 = 63.8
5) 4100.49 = 49.3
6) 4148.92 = 57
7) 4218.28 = 62.2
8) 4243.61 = 63.6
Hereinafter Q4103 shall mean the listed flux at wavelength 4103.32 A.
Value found 50.5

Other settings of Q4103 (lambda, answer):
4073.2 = 57.1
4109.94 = 54.8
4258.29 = 62.3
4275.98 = 59.5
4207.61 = 59.9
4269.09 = 57.1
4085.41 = 61.3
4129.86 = 57.9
